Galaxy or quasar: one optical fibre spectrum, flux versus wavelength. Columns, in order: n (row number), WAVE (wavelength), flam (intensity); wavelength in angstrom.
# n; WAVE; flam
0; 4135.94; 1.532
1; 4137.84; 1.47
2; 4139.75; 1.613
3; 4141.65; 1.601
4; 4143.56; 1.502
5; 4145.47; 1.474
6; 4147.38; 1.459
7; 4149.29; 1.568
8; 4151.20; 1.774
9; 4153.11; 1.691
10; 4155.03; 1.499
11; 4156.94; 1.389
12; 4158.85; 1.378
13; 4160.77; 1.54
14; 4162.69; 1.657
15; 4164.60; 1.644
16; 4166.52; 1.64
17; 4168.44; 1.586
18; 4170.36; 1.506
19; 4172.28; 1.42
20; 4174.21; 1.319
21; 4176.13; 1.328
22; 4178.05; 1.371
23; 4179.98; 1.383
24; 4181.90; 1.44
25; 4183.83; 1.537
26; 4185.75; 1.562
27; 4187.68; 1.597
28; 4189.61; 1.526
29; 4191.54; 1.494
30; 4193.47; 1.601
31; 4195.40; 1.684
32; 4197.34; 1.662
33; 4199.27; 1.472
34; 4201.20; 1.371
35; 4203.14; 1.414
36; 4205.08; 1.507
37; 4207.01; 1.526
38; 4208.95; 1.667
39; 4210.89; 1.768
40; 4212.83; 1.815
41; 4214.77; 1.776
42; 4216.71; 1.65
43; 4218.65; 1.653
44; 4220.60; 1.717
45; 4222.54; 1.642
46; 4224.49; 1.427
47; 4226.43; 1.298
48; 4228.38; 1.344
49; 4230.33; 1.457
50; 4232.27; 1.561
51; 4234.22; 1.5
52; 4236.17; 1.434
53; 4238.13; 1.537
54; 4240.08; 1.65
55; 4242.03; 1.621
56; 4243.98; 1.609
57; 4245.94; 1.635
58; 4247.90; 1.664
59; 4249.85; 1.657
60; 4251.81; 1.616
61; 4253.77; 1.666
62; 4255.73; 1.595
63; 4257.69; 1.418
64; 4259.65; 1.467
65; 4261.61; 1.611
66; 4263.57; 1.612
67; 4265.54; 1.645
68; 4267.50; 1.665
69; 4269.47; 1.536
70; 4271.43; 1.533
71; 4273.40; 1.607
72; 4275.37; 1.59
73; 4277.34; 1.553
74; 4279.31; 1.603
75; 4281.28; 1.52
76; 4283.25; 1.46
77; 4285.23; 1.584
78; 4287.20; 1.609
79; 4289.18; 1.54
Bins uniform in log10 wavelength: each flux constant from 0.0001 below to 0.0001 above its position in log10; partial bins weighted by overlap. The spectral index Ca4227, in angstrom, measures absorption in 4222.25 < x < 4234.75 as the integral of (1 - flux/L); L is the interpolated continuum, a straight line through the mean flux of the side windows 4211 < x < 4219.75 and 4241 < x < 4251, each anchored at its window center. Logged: 1.77 angstrom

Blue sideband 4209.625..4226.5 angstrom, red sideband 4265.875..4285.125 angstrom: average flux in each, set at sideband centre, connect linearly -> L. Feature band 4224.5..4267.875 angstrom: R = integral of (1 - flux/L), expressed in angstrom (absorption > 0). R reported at 1.6 angstrom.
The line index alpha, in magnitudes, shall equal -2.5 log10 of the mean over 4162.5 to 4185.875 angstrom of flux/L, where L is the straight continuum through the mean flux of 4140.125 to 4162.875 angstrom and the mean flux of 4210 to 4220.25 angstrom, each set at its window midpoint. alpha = 0.09 mag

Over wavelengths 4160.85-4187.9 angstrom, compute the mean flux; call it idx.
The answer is 1.5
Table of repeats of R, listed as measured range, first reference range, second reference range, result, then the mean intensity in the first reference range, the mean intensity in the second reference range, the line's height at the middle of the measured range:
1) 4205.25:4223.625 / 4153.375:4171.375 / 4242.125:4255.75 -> -0.9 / 1.54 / 1.64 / 1.6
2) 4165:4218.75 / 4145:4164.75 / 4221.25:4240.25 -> -1.0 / 1.55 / 1.48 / 1.52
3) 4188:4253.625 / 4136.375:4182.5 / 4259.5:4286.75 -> -1.3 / 1.51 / 1.57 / 1.55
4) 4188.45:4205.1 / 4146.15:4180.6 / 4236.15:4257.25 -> 0.2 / 1.51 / 1.61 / 1.55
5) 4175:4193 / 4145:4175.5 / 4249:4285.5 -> 0.8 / 1.53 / 1.57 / 1.54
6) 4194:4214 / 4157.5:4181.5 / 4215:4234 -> -1.0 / 1.48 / 1.54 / 1.51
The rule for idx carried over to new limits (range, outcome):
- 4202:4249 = 1.58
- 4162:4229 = 1.54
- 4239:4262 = 1.6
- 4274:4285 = 1.55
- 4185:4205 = 1.54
